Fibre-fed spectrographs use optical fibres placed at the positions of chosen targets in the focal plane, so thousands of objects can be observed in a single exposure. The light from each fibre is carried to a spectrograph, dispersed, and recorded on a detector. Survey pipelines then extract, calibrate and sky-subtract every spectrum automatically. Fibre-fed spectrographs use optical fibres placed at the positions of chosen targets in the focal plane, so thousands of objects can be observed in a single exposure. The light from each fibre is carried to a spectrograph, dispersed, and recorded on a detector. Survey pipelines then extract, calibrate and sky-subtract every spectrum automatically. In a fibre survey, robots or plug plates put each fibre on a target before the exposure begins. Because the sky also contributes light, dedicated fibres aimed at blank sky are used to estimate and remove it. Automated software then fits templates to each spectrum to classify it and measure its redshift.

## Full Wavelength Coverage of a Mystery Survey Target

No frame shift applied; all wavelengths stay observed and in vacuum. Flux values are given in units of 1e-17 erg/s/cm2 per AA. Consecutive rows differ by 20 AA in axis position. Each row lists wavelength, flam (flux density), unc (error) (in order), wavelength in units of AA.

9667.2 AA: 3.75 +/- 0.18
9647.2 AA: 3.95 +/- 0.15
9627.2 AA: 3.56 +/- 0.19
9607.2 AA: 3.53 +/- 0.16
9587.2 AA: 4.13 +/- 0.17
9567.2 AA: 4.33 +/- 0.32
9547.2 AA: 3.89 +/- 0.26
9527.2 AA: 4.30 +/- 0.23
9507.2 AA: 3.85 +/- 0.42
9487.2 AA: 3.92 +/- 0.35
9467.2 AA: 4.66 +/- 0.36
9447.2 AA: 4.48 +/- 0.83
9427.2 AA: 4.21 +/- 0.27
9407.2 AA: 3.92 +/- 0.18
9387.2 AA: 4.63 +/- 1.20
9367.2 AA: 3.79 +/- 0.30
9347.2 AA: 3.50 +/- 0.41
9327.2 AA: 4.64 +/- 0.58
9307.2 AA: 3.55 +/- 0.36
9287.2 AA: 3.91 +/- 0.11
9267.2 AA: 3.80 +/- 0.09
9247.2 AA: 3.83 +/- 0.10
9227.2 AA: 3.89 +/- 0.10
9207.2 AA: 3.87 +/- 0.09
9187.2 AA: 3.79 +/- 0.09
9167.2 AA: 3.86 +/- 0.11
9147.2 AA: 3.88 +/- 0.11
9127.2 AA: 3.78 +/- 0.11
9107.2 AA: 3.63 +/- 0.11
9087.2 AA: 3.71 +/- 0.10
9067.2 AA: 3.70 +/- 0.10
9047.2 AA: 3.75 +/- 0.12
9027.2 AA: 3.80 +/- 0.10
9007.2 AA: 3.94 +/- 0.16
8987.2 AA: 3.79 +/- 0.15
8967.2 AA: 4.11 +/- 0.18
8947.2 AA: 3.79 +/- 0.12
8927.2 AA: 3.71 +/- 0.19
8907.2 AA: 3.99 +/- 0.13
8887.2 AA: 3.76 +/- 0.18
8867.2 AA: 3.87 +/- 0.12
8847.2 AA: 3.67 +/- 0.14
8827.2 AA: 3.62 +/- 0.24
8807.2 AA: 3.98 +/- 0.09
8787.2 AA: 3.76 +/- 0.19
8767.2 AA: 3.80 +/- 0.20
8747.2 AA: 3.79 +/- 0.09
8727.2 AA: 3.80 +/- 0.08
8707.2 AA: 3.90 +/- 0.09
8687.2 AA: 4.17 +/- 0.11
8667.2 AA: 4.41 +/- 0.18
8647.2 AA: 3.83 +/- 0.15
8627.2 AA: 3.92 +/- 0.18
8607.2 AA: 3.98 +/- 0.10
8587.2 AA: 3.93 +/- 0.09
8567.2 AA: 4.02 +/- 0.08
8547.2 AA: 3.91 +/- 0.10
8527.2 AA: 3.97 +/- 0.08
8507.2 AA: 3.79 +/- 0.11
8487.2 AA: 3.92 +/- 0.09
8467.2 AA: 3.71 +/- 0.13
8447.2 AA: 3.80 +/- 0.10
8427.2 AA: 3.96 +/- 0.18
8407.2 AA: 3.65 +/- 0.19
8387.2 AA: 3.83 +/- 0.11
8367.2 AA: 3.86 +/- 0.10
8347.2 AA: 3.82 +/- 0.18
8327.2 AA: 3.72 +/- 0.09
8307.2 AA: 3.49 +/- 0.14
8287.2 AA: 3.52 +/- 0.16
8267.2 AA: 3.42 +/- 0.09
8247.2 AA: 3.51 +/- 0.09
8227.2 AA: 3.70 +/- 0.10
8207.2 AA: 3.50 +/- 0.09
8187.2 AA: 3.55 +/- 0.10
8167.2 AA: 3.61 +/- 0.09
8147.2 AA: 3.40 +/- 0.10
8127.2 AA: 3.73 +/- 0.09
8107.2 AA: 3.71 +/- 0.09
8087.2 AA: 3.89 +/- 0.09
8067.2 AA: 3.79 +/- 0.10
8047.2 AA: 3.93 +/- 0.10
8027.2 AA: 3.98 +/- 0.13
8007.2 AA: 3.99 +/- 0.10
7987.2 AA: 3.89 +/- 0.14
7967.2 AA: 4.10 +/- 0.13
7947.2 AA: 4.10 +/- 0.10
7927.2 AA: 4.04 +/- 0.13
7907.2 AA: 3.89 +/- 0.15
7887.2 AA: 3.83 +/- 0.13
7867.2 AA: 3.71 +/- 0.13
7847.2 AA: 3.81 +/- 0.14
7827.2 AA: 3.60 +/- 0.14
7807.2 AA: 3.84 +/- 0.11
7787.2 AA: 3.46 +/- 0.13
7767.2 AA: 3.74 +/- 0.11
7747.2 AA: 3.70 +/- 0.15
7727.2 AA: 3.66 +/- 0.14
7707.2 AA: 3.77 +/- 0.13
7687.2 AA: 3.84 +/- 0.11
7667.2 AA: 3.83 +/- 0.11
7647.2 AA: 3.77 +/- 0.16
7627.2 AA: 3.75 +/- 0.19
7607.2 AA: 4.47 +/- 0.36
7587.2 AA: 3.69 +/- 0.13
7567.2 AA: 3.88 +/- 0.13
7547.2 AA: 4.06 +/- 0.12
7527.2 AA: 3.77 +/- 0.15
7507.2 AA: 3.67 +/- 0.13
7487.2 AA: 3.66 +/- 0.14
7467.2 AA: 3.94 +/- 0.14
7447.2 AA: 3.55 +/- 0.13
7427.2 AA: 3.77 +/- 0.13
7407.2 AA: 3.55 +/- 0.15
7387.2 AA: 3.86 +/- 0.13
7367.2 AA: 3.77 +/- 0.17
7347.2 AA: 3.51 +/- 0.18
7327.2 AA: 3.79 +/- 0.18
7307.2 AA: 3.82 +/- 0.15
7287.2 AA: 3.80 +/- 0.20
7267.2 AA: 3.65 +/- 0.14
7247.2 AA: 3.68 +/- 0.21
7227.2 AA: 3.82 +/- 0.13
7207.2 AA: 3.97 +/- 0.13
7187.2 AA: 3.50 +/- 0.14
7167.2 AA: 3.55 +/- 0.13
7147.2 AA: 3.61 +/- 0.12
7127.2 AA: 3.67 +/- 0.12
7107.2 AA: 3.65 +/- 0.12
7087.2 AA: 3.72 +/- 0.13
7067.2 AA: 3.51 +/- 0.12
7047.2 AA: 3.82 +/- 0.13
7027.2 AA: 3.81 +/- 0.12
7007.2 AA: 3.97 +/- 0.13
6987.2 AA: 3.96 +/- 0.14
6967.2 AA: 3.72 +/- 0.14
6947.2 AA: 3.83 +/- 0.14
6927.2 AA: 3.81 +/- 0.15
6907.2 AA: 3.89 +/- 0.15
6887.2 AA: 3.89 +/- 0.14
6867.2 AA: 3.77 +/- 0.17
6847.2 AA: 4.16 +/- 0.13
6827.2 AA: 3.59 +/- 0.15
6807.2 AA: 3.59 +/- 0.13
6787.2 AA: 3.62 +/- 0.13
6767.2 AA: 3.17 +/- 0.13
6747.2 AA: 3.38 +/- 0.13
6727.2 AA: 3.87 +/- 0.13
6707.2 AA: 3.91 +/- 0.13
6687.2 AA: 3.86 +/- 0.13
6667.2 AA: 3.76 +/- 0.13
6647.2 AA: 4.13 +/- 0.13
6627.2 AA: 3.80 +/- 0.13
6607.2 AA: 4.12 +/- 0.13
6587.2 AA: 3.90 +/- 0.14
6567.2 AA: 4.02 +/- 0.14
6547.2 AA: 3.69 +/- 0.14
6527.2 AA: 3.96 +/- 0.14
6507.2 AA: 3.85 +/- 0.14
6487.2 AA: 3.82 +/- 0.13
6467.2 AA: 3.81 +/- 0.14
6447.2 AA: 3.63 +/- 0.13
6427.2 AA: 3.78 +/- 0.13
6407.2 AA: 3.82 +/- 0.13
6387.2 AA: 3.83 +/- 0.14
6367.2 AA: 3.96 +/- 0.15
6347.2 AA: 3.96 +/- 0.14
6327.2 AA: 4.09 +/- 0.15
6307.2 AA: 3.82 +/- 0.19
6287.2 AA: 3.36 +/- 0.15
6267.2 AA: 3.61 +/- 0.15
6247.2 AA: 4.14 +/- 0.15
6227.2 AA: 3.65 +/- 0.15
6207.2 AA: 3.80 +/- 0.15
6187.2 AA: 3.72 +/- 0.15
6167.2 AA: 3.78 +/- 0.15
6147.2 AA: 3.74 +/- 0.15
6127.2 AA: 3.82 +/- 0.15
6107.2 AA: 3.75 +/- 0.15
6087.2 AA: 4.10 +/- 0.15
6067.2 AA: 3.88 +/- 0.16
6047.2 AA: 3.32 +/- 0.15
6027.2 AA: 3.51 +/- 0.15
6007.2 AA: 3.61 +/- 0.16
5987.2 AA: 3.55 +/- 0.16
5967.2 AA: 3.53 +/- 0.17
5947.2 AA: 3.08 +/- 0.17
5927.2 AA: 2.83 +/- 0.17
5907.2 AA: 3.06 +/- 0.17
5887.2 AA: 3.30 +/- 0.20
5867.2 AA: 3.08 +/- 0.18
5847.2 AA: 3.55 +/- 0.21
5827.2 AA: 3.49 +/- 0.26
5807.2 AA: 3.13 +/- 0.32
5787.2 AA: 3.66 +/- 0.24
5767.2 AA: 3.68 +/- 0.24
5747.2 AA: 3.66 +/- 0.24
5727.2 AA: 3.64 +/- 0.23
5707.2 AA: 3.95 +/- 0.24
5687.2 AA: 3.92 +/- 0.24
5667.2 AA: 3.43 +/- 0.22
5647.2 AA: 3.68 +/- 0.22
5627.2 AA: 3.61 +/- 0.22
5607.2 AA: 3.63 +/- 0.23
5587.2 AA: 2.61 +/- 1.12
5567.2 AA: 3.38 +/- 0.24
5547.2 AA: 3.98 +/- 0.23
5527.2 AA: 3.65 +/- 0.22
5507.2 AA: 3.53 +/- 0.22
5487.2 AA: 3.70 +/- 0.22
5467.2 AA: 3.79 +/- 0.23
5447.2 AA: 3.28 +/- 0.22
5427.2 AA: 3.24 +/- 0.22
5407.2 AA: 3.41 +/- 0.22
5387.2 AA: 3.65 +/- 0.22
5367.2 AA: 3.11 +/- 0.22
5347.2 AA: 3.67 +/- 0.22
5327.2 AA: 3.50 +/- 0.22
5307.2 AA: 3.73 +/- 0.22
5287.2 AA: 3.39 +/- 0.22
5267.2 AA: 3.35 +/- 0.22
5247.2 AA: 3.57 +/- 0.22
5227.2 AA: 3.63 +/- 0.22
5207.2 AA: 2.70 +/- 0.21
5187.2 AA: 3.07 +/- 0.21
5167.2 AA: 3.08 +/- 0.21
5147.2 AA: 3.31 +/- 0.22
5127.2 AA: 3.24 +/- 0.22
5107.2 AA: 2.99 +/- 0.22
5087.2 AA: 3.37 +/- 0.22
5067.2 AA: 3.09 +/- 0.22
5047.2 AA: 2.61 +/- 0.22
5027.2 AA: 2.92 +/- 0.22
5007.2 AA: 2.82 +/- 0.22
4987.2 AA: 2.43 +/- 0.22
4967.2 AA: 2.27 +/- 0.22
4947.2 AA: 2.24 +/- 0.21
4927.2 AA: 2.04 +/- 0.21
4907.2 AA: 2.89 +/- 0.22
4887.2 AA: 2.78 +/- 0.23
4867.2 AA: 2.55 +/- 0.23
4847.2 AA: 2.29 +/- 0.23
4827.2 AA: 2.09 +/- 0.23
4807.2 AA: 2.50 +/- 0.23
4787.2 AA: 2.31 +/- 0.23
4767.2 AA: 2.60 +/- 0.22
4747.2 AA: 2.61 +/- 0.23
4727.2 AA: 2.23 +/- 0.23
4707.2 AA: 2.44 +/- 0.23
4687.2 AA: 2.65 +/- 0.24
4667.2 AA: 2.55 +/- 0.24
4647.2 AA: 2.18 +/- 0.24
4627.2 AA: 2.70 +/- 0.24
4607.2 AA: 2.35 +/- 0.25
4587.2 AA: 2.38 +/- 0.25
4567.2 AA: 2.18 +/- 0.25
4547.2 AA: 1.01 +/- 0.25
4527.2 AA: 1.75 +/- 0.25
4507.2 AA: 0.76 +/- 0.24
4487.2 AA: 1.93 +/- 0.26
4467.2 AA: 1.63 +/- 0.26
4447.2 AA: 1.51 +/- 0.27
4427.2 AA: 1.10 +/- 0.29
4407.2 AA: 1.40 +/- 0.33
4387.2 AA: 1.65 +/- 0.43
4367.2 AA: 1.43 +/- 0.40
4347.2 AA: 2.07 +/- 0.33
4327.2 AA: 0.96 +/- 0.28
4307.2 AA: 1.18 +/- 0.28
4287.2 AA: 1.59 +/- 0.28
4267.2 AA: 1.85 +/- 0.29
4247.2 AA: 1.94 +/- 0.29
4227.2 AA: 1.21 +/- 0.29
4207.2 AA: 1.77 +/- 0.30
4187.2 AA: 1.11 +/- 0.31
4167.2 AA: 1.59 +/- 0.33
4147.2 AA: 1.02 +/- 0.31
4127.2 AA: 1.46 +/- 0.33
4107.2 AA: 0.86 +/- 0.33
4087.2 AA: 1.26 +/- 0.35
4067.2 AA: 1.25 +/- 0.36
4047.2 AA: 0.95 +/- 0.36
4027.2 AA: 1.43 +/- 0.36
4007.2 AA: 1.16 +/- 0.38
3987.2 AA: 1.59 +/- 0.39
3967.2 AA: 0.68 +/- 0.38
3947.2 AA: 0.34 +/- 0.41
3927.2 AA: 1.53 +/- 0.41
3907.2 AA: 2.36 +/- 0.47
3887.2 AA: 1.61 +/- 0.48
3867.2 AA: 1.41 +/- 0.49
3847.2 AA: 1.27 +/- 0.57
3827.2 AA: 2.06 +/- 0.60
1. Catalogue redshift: 0.147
